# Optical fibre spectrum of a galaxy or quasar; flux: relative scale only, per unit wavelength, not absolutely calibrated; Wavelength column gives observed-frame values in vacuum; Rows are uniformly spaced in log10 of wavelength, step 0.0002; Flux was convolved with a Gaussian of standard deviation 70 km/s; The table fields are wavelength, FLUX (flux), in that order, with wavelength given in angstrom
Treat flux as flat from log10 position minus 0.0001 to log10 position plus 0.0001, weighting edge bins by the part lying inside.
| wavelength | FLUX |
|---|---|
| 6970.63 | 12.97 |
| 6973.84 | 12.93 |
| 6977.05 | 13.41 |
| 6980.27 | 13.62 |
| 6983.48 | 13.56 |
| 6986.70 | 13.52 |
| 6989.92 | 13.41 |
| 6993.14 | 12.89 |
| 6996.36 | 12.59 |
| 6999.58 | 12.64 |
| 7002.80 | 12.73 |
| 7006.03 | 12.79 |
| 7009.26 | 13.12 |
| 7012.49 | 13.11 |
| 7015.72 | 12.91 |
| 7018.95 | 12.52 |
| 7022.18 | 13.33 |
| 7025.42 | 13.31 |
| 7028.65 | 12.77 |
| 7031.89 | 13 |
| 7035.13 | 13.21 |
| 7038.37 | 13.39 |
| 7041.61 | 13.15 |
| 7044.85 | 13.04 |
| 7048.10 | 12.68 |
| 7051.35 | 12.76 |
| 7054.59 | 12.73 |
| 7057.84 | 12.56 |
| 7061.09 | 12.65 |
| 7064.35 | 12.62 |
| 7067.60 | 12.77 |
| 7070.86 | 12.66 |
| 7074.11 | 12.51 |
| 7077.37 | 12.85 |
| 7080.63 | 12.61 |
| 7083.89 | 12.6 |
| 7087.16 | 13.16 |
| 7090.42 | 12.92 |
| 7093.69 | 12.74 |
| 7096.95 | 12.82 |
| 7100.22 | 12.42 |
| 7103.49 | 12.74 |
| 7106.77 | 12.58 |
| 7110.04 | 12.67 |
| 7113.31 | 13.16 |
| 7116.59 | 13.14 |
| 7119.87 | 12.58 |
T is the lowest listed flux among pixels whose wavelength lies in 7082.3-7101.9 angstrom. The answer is 12.42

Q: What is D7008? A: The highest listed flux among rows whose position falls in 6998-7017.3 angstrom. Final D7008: 13.12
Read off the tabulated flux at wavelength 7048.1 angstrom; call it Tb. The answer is 12.68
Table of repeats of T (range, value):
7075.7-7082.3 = 12.61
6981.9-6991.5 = 13.41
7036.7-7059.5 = 12.56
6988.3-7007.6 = 12.59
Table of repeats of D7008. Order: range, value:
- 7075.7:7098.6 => 13.16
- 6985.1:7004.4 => 13.52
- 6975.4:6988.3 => 13.62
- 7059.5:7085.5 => 12.85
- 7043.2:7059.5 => 13.04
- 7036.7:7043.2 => 13.39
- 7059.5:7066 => 12.65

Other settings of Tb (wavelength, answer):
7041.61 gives 13.15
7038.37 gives 13.39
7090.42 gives 12.92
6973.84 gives 12.93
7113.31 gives 13.16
